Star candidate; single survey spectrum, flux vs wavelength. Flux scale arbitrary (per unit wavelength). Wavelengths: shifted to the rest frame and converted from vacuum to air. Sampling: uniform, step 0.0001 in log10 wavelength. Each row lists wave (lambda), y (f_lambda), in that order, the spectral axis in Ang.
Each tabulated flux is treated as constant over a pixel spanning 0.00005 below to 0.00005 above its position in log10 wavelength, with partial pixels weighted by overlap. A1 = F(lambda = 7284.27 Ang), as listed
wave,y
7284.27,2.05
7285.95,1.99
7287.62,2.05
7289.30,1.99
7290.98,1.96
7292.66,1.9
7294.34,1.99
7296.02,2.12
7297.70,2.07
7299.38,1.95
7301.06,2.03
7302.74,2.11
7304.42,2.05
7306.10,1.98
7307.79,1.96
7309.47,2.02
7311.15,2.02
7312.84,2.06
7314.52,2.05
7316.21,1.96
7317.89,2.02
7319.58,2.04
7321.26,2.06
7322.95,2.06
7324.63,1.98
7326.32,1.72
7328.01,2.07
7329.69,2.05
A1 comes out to 2.05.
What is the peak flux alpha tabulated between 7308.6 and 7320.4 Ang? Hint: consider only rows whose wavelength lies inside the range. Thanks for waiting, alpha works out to 2.06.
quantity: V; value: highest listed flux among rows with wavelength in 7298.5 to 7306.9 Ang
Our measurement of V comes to 2.11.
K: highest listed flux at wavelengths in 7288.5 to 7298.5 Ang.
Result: 2.12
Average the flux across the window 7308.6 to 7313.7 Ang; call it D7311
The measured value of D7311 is 2.03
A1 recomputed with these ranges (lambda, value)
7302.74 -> 2.11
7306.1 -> 1.98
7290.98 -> 1.96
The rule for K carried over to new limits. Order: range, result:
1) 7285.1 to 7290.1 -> 2.05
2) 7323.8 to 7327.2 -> 1.98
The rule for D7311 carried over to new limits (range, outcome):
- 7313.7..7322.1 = 2.03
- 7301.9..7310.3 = 2.02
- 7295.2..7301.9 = 2.04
